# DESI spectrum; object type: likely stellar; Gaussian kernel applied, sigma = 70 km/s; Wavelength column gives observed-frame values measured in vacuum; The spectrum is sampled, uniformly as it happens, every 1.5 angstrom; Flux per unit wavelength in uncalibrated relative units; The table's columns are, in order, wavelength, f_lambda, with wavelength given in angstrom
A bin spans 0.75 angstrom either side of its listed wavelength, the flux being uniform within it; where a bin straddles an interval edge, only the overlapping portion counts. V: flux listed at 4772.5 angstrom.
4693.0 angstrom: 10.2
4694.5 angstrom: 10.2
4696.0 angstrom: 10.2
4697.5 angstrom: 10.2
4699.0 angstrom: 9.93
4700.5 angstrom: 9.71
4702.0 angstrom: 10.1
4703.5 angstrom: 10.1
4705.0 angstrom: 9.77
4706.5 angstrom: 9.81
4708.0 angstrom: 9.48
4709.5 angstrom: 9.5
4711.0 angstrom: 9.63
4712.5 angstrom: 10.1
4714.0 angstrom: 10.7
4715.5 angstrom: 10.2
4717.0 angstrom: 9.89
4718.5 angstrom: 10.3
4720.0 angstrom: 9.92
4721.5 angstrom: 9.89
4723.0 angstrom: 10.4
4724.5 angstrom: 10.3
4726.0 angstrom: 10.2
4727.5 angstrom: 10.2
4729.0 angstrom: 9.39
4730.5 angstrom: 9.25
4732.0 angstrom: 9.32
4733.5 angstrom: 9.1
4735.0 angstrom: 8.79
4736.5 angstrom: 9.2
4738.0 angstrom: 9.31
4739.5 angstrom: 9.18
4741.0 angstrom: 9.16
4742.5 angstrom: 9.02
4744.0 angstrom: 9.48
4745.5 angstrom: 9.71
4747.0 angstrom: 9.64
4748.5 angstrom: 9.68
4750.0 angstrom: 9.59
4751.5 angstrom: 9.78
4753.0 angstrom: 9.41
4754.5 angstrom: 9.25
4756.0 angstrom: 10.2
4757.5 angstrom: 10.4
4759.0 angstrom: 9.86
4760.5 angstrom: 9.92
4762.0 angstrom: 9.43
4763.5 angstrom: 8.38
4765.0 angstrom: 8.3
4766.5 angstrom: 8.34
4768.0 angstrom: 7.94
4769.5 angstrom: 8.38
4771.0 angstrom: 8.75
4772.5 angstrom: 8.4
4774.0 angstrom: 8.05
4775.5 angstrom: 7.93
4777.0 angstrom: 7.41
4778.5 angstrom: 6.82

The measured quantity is 8.4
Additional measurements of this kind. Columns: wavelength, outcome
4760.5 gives 9.92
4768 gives 7.94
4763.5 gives 8.38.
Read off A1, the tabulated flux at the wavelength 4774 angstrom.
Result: 8.05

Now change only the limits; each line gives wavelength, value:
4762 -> 9.43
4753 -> 9.41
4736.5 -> 9.2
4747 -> 9.64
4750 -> 9.59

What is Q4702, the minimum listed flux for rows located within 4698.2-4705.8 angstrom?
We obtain 9.71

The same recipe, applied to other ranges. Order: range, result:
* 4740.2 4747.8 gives 9.02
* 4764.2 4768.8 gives 7.94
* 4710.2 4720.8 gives 9.63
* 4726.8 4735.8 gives 8.79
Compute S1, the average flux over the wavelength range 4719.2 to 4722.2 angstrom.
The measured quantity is 9.91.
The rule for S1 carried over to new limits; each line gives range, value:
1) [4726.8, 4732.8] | 9.53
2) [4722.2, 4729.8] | 10.1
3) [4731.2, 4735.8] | 9.07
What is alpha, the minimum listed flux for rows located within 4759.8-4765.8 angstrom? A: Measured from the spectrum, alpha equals 8.3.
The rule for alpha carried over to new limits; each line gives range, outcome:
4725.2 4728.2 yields 10.2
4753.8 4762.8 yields 9.25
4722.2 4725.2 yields 10.3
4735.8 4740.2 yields 9.18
